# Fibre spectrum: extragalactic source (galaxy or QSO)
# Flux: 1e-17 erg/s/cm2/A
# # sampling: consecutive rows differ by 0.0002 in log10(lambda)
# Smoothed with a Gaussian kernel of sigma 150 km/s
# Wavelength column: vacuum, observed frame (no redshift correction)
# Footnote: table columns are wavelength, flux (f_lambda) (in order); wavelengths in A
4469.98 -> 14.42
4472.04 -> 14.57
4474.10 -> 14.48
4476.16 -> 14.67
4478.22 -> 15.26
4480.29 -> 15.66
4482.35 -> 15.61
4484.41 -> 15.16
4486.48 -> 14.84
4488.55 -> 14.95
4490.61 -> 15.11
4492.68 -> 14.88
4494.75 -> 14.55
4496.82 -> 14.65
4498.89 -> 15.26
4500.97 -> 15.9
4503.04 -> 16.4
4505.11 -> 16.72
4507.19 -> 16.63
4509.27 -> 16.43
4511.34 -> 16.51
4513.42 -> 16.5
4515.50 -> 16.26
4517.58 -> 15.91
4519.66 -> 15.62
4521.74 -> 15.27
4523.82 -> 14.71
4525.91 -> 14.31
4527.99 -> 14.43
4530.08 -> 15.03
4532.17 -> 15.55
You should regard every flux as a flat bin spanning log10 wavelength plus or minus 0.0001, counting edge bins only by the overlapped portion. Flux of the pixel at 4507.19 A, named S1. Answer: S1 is 16.63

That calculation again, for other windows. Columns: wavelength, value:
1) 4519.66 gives 15.62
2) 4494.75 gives 14.55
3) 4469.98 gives 14.42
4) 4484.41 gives 15.16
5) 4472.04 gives 14.57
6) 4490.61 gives 15.11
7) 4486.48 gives 14.84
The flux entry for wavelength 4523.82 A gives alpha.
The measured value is 14.71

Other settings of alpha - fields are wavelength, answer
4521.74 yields 15.27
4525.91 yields 14.31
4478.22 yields 15.26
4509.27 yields 16.43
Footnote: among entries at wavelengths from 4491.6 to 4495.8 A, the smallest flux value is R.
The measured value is 14.55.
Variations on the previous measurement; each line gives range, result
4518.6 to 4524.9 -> 14.71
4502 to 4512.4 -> 16.4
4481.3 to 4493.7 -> 14.84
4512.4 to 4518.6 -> 15.91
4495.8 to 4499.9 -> 14.65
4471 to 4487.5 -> 14.48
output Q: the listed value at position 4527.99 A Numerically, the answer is 14.43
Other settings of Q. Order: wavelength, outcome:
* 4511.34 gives 16.51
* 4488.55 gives 14.95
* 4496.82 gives 14.65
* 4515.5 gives 16.26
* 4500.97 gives 15.9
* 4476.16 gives 14.67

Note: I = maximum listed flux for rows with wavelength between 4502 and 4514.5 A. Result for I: 16.72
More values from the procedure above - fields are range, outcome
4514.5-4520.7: 16.26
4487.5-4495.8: 15.11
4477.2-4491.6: 15.66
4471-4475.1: 14.57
